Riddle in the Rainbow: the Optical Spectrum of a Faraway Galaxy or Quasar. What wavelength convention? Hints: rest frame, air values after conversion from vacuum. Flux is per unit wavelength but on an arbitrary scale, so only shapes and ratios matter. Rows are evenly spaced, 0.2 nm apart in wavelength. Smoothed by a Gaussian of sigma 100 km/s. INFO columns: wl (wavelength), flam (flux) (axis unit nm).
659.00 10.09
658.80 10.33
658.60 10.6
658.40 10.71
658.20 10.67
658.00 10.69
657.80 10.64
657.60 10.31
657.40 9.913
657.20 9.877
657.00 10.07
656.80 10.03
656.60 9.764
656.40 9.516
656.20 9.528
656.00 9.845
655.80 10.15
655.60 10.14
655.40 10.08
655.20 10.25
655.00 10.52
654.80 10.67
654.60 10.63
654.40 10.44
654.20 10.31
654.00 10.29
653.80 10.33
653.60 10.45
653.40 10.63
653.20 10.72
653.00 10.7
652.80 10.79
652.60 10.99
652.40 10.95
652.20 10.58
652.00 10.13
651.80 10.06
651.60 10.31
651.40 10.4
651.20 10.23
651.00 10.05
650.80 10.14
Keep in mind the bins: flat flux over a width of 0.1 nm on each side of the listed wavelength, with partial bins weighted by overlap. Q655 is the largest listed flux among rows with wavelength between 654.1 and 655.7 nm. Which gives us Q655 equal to 10.67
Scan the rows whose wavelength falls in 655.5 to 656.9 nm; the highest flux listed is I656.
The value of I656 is 10.15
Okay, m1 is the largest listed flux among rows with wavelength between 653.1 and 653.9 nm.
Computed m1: 10.72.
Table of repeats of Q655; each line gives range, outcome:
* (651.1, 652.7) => 10.99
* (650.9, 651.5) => 10.4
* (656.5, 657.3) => 10.07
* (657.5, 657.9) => 10.64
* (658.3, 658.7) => 10.71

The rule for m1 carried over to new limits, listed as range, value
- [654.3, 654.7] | 10.63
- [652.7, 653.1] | 10.79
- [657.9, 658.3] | 10.69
